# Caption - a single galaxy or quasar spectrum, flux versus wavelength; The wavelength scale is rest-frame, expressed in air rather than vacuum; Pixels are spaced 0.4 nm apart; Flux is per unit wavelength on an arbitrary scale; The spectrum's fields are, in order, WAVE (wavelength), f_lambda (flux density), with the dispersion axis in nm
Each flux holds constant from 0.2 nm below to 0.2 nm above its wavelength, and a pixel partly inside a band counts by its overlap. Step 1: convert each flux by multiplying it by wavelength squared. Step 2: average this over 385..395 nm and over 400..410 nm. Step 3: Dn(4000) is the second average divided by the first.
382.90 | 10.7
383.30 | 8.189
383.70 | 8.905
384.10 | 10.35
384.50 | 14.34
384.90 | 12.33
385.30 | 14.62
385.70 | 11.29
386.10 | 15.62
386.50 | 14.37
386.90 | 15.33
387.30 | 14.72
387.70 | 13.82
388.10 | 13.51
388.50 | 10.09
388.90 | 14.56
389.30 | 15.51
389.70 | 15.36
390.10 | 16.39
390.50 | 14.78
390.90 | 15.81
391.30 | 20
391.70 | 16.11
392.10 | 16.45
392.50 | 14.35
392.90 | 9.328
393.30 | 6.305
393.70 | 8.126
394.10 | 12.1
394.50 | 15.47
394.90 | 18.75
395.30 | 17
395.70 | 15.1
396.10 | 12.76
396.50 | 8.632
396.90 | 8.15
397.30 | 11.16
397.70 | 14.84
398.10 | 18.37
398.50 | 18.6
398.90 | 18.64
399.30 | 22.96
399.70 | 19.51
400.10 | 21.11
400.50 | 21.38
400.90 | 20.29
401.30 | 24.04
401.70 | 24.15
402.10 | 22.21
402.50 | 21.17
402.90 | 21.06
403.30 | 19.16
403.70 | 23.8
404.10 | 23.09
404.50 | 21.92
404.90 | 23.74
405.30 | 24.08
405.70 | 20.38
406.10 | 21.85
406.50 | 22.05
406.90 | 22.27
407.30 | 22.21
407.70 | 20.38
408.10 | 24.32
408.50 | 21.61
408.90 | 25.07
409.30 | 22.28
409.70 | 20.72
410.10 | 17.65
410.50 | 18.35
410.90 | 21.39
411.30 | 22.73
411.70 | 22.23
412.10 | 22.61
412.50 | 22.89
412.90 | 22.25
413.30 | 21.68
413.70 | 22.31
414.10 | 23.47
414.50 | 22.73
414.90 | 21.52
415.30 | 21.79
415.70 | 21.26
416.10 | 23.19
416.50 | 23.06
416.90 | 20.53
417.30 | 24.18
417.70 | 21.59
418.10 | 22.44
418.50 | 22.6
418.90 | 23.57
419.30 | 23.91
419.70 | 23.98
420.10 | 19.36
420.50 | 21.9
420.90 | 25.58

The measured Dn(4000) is 1.70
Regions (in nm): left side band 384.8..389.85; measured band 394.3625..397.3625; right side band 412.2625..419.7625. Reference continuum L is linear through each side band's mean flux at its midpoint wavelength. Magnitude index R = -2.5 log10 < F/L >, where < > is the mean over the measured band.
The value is 0.22 mag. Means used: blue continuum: 14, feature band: 13.4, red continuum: 22.6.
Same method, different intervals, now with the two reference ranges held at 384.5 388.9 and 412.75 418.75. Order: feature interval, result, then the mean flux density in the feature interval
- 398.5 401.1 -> -0.168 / 20.5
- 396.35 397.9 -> 0.483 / 10.8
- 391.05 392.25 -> -0.158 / 17.5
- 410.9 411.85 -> -0.063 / 22.3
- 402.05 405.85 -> -0.175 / 22.1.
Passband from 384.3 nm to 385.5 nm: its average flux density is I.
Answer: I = 13.8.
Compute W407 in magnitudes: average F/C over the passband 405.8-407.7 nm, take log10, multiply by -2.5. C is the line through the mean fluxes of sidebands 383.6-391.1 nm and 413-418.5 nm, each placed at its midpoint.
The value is -0.12 mag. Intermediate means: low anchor 13.8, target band 21.8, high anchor 22.3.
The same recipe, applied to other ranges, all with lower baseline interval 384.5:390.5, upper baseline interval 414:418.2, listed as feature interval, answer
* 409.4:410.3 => 0.05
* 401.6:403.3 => -0.18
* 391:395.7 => 0.12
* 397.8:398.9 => -0.06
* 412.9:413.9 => -0.03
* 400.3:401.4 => -0.21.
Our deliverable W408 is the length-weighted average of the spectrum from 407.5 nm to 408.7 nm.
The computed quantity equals 22.1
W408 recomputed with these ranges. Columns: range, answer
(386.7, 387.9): 14.6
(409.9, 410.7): 18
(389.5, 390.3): 15.9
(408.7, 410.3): 21.4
